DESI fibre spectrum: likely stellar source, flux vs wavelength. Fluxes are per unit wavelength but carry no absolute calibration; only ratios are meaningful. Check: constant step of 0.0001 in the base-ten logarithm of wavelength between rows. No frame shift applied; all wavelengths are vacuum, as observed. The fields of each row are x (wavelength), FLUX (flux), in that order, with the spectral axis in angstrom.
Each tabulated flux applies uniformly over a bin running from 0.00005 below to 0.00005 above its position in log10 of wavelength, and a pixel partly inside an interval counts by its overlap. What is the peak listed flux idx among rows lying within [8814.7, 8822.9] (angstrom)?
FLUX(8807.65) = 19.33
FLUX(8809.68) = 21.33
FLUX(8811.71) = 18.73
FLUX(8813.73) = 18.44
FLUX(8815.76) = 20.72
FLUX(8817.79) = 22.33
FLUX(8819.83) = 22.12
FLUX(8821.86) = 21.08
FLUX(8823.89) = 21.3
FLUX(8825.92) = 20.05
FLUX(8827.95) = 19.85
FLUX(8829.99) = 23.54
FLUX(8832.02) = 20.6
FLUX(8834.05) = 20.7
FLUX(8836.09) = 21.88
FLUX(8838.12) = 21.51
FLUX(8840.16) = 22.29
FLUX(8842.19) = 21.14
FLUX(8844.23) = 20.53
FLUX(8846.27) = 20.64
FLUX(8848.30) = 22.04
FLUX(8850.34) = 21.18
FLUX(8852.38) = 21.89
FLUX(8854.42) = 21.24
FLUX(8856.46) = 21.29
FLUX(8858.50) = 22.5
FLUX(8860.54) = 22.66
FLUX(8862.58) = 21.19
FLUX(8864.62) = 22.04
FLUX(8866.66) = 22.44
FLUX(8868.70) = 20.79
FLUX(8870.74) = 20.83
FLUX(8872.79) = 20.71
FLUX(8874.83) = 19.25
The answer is 22.33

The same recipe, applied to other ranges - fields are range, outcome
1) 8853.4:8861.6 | 22.66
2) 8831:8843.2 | 22.29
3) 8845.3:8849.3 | 22.04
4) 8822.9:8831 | 23.54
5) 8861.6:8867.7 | 22.44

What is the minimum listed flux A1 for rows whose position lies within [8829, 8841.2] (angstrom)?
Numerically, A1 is 20.6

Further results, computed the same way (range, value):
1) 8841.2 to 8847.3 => 20.53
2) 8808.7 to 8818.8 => 18.44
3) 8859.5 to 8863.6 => 21.19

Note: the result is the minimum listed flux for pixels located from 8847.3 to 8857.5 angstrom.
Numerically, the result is 21.18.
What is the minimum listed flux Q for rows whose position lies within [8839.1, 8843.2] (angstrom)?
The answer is 21.14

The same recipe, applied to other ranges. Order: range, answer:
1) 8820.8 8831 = 19.85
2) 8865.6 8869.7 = 20.79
